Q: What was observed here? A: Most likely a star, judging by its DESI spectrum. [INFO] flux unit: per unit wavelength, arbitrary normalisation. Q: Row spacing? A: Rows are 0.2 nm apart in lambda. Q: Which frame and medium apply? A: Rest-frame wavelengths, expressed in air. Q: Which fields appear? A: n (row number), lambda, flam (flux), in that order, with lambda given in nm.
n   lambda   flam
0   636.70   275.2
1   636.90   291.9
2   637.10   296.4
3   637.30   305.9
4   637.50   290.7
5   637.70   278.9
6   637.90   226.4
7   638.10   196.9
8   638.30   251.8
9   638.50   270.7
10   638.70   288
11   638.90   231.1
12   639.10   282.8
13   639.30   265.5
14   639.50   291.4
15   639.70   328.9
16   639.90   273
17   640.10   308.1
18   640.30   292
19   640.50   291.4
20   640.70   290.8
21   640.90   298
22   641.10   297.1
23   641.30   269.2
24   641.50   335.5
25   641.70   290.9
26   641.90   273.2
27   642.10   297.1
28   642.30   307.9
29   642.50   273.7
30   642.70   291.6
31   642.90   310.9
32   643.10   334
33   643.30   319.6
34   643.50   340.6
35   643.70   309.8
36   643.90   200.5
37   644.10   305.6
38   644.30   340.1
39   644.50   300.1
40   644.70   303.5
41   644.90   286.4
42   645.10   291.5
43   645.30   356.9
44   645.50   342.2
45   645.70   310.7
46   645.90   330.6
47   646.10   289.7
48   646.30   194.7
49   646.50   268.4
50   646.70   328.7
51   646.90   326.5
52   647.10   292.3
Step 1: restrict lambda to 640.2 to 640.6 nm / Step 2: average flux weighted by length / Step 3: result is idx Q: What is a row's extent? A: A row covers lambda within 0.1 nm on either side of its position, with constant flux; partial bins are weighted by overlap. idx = 292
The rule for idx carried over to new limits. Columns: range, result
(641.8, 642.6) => 288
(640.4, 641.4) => 289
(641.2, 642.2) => 293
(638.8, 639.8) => 280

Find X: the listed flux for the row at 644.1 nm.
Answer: 305.6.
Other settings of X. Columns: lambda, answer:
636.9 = 291.9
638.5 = 270.7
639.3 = 265.5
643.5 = 340.6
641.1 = 297.1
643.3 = 319.6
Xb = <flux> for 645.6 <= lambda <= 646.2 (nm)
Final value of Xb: 310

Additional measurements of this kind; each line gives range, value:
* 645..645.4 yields 324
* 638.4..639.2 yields 268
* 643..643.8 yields 326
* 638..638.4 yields 224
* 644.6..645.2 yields 294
